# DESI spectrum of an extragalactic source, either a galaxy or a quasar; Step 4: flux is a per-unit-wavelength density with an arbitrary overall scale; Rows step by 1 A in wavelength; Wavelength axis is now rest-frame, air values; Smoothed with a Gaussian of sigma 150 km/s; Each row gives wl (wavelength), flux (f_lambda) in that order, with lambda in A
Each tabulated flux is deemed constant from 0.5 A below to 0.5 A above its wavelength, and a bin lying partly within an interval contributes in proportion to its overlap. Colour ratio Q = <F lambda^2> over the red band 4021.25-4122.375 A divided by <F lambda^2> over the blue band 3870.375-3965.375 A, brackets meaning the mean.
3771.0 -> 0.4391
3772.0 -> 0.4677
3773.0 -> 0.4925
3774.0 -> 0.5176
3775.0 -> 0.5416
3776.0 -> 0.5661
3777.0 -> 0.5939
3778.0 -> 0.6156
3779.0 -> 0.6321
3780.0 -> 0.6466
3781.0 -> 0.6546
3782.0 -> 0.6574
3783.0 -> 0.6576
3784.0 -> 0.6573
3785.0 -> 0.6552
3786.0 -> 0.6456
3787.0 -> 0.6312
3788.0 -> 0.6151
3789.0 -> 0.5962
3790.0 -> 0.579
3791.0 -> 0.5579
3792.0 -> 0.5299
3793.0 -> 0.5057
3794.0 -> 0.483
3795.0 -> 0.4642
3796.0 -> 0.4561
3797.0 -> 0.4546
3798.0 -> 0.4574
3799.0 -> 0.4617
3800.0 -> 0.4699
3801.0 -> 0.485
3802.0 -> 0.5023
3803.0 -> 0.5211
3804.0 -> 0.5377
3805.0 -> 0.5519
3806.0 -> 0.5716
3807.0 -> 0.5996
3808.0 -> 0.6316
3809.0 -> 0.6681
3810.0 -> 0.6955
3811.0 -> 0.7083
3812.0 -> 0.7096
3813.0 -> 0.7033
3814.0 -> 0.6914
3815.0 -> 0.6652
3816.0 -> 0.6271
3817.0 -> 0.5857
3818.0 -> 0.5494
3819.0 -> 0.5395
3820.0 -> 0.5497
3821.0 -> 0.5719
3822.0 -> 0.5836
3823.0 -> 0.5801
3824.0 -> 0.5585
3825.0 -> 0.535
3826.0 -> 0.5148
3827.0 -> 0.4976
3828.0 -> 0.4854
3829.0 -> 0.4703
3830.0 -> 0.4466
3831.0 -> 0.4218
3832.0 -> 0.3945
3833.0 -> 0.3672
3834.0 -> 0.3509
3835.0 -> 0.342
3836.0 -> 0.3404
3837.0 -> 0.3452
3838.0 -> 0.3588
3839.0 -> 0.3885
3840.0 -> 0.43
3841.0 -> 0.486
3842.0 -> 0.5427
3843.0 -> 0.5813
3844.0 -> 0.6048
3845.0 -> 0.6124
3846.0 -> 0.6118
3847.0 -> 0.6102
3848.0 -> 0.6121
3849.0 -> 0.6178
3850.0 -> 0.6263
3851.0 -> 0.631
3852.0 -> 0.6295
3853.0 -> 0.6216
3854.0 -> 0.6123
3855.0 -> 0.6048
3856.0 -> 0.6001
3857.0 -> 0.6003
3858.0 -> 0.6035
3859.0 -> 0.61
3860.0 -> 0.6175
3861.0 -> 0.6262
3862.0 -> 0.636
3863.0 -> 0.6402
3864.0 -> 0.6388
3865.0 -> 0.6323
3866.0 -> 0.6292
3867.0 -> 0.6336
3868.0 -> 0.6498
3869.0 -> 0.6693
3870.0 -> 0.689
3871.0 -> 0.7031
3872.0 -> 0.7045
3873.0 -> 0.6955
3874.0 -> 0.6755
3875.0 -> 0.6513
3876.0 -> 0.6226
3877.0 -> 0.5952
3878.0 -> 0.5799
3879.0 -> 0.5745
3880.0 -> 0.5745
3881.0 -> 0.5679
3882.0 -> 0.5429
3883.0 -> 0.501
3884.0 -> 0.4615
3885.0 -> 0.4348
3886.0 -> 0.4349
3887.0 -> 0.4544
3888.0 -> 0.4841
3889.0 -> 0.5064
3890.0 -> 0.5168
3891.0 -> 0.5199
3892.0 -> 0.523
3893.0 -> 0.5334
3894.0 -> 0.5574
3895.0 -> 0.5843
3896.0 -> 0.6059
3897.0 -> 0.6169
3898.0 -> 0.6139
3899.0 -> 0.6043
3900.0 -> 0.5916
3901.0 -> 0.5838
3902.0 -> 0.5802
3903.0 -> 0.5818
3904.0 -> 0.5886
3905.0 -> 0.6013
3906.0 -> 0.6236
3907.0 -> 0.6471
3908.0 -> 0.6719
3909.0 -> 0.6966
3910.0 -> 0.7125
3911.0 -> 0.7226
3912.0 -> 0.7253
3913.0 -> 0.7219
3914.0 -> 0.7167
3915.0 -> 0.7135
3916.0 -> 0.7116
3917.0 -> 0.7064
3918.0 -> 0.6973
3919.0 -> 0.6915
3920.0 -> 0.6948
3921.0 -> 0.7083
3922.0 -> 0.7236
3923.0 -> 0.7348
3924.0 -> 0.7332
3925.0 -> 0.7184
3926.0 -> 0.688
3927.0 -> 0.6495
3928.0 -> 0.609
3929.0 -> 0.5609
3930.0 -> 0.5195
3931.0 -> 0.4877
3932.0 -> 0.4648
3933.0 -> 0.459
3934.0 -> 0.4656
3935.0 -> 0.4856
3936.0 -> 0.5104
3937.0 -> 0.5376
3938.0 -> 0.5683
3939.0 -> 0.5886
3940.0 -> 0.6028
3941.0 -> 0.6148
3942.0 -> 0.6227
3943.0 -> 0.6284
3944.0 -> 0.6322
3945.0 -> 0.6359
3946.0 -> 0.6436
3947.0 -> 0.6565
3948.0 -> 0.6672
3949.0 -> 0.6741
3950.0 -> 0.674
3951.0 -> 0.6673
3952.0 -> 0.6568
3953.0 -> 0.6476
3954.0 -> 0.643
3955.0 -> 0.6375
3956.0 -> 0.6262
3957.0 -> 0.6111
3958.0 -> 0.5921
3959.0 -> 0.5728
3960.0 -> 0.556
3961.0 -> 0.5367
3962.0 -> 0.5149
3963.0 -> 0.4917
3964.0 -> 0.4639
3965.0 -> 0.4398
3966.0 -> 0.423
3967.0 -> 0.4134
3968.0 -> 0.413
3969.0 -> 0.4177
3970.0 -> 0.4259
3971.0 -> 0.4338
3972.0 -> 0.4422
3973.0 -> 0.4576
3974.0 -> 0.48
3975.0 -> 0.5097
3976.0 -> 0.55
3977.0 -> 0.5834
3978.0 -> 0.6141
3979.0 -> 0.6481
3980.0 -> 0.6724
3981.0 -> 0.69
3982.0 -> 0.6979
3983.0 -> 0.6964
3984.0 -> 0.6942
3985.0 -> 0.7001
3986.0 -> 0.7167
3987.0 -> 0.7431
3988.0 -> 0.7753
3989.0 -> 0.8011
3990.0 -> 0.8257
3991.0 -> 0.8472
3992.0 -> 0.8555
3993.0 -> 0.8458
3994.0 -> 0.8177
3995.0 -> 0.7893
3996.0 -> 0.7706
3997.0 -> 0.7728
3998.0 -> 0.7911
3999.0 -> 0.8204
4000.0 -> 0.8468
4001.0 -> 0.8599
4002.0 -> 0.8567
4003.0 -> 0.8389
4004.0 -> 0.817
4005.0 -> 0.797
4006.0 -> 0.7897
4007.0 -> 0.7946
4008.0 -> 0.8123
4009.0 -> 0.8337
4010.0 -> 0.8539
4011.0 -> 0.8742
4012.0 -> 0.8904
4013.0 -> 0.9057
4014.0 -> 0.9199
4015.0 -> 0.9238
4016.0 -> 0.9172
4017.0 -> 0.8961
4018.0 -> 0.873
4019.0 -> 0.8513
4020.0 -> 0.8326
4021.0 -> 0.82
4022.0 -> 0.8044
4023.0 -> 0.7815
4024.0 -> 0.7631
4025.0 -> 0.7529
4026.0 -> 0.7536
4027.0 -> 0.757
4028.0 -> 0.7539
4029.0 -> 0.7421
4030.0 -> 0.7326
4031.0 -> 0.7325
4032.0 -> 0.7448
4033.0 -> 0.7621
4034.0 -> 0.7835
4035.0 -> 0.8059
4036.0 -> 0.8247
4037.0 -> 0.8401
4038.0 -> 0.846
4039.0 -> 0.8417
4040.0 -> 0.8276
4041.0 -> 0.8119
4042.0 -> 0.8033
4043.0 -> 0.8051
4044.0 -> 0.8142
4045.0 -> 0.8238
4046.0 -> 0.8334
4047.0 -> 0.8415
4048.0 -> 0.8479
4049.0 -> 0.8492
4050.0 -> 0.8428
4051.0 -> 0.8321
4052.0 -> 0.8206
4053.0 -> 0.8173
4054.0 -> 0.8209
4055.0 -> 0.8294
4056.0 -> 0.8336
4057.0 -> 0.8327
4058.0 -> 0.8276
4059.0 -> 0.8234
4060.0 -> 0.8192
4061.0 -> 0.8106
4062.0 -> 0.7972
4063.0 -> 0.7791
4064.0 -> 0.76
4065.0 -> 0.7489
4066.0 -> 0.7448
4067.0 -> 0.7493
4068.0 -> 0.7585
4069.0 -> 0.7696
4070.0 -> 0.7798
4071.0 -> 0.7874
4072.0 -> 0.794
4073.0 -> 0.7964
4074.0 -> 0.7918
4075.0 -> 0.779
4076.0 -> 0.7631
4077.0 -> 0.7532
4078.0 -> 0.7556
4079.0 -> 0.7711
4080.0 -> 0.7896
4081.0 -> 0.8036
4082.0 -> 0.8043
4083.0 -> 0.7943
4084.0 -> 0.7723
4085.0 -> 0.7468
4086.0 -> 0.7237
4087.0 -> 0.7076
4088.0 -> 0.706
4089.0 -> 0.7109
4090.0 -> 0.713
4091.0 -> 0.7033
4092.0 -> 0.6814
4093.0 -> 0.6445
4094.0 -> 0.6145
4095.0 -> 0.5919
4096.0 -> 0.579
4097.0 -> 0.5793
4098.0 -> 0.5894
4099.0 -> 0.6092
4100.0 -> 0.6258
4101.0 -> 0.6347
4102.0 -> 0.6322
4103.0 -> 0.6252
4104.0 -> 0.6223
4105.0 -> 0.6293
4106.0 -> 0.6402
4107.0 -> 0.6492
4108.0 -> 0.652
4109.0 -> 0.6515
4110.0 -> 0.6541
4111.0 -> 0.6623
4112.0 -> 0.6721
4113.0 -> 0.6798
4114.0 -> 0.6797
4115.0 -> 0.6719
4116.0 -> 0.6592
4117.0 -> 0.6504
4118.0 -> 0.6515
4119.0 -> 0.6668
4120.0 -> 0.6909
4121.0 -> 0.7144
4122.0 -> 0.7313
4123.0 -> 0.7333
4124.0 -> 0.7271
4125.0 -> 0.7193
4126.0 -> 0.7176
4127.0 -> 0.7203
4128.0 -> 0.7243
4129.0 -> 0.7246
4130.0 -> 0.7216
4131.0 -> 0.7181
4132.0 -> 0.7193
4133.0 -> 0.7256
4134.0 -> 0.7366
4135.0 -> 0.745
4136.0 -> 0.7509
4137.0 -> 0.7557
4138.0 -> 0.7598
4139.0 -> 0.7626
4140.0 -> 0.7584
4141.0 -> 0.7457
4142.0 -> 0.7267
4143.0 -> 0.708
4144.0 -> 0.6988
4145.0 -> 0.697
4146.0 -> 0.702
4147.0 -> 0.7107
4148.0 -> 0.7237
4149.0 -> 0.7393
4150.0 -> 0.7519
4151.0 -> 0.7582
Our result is 1.3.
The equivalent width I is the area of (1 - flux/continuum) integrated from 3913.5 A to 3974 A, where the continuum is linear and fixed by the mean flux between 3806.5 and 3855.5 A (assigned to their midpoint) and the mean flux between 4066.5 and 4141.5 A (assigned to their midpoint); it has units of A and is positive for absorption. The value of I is 2.56 A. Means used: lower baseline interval 0.549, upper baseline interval 0.707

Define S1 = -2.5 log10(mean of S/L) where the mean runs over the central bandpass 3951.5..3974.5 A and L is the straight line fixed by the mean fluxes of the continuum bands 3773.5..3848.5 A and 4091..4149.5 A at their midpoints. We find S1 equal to 0.187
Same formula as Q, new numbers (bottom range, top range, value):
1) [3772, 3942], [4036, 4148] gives 1.43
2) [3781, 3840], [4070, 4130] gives 1.50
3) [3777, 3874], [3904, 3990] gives 1.14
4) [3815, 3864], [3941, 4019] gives 1.37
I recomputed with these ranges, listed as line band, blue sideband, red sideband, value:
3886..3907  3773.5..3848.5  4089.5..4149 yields 0.8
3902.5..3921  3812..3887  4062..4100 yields -2.2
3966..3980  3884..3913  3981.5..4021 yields 4.8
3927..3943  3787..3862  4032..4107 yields 2.4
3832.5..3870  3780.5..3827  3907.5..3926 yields 4.4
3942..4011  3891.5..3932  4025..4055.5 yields 5.8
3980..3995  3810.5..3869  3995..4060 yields 0.1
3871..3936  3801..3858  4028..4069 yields 3.1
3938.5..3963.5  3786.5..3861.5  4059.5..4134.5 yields 0.3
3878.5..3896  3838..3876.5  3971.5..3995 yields 3.1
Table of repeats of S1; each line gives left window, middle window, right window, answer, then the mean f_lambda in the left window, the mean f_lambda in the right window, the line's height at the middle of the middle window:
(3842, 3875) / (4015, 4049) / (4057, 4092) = -0.095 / 0.631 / 0.768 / 0.741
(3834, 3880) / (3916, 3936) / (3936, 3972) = -0.087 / 0.586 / 0.567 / 0.572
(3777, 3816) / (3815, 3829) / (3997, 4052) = 0.113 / 0.588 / 0.821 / 0.614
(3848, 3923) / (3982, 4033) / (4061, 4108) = -0.190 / 0.618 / 0.713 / 0.677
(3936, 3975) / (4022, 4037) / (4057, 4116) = -0.185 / 0.56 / 0.714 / 0.647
